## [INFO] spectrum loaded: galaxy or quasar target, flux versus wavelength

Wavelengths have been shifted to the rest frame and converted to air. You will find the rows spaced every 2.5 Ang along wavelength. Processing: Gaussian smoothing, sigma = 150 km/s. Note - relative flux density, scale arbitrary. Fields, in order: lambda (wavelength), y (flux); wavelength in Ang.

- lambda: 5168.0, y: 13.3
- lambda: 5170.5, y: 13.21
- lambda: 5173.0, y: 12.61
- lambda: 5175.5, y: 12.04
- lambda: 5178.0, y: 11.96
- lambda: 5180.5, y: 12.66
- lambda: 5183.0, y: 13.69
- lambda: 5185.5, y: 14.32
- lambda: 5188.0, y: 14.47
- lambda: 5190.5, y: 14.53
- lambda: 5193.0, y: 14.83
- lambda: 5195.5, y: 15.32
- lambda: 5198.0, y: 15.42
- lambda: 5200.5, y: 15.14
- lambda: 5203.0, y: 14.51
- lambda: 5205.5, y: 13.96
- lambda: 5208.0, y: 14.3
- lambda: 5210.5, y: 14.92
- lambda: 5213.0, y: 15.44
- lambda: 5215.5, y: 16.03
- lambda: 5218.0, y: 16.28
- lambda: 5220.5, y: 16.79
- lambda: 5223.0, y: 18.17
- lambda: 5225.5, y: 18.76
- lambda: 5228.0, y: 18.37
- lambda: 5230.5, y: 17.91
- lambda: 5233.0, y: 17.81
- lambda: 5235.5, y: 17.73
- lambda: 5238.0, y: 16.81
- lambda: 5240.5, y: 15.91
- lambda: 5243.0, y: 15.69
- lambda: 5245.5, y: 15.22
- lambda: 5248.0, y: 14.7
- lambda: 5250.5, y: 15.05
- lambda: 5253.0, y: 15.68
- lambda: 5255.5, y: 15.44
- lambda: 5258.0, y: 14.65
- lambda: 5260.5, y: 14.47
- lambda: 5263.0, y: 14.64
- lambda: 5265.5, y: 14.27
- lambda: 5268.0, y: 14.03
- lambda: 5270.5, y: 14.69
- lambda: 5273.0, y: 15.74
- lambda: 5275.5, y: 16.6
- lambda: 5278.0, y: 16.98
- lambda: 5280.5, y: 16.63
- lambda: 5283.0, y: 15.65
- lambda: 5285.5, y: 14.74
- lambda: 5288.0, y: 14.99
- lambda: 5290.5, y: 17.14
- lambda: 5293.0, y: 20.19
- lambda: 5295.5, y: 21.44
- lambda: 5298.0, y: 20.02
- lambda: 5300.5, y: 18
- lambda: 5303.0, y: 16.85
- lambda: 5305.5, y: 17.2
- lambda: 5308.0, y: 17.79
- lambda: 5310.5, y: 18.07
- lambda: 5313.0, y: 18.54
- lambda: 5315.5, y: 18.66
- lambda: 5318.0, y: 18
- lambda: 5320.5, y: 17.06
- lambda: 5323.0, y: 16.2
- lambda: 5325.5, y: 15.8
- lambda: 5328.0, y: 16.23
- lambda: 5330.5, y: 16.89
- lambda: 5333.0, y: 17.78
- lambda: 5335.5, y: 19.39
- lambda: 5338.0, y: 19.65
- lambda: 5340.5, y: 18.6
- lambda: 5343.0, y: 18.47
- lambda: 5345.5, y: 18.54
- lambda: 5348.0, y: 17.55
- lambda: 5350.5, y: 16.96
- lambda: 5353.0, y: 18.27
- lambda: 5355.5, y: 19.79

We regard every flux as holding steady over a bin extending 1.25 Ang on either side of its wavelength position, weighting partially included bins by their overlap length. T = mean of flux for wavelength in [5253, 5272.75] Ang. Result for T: 14.7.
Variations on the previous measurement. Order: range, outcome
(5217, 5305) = 16.5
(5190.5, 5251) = 16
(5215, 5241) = 17.4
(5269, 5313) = 17.2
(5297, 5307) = 18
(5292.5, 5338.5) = 18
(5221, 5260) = 16.5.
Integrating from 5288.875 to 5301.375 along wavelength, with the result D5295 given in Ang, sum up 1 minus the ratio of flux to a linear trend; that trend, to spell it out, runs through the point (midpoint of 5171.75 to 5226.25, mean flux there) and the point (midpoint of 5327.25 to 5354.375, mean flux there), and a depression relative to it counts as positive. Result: -1.7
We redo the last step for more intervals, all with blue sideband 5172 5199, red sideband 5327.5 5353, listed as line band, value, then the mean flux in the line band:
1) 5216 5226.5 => -1.8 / 17.4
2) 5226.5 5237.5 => -2.1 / 17.9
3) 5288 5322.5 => -2.3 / 18.2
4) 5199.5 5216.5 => -0.5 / 14.9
